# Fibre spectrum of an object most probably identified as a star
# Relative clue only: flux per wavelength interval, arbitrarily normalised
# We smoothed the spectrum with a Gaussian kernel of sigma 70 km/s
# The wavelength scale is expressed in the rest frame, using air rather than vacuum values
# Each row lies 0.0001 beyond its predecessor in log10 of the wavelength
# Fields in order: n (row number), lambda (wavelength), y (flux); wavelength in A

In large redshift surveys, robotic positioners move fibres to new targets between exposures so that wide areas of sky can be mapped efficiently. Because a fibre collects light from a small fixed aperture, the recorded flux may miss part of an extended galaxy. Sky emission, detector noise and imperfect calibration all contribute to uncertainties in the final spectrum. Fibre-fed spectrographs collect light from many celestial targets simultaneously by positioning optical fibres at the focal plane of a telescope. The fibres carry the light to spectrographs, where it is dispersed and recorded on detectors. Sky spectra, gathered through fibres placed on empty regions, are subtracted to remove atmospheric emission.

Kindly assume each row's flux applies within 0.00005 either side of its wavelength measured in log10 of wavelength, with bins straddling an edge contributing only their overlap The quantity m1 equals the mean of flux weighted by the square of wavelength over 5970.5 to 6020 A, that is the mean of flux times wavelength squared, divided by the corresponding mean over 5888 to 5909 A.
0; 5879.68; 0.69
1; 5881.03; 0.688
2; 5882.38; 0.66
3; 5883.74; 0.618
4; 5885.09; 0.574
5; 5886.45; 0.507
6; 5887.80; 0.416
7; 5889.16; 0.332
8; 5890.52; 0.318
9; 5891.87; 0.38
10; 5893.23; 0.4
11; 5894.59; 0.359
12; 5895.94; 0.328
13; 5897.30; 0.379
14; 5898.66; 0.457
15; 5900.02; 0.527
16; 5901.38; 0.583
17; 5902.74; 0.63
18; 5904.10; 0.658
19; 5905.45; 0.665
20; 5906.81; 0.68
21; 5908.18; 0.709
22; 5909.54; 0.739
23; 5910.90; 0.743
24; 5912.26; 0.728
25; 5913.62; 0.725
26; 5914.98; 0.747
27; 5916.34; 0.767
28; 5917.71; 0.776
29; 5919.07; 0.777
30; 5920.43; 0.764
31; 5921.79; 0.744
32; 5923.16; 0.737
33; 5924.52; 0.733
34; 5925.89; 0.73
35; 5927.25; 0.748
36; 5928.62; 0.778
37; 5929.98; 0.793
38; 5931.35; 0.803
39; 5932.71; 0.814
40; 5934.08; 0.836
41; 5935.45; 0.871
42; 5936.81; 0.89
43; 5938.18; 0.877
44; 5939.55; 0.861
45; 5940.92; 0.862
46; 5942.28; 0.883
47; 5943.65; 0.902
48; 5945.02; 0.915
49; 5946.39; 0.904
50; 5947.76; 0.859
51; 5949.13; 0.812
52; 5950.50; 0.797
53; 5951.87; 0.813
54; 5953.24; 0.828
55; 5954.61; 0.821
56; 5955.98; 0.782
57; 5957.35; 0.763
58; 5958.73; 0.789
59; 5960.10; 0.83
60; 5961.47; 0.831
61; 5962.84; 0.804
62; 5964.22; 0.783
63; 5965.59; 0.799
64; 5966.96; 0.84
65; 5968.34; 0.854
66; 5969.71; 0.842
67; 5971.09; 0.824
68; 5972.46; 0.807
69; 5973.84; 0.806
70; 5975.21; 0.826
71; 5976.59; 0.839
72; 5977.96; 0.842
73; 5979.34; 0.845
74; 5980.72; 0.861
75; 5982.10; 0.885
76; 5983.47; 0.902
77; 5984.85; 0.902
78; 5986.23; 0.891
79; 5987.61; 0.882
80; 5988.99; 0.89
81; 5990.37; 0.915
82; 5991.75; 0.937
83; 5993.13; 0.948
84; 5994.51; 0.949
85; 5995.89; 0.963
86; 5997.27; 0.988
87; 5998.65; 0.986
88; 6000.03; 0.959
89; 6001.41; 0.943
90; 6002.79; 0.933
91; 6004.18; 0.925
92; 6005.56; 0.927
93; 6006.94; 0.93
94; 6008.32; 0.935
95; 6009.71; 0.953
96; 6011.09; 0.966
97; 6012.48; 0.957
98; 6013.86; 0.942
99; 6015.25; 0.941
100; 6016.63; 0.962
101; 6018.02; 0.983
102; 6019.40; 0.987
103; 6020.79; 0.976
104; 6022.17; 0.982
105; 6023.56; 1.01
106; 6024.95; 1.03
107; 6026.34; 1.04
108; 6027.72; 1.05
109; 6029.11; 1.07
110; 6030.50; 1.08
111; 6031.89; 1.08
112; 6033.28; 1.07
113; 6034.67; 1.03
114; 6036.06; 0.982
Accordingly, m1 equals 1.9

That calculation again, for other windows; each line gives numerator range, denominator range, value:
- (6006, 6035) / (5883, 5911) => 2.00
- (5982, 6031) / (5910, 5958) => 1.22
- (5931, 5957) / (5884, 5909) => 1.73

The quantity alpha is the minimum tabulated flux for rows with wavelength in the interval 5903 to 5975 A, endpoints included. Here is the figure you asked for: 0.658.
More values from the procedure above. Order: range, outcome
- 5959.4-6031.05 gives 0.783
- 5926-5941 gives 0.748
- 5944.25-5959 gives 0.763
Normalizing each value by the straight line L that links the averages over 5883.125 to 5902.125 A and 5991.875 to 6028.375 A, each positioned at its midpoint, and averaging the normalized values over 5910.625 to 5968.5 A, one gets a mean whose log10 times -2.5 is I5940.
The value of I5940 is -0.243 mag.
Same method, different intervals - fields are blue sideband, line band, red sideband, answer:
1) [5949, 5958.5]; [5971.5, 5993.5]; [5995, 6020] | 0.01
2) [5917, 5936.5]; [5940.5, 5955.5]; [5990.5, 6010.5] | -0.03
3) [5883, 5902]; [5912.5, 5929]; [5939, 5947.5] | -0.10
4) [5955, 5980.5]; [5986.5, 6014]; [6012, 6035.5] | -0.01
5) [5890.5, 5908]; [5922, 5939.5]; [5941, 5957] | -0.12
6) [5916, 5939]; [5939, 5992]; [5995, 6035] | 0.04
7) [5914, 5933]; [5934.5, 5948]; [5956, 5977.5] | -0.13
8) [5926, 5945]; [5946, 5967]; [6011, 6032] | 0.08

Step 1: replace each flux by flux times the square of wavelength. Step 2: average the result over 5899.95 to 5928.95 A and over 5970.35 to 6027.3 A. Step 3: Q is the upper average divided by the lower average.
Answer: 1.33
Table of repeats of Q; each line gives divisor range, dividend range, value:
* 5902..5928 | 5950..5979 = 1.14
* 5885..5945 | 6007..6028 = 1.50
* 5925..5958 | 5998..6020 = 1.17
